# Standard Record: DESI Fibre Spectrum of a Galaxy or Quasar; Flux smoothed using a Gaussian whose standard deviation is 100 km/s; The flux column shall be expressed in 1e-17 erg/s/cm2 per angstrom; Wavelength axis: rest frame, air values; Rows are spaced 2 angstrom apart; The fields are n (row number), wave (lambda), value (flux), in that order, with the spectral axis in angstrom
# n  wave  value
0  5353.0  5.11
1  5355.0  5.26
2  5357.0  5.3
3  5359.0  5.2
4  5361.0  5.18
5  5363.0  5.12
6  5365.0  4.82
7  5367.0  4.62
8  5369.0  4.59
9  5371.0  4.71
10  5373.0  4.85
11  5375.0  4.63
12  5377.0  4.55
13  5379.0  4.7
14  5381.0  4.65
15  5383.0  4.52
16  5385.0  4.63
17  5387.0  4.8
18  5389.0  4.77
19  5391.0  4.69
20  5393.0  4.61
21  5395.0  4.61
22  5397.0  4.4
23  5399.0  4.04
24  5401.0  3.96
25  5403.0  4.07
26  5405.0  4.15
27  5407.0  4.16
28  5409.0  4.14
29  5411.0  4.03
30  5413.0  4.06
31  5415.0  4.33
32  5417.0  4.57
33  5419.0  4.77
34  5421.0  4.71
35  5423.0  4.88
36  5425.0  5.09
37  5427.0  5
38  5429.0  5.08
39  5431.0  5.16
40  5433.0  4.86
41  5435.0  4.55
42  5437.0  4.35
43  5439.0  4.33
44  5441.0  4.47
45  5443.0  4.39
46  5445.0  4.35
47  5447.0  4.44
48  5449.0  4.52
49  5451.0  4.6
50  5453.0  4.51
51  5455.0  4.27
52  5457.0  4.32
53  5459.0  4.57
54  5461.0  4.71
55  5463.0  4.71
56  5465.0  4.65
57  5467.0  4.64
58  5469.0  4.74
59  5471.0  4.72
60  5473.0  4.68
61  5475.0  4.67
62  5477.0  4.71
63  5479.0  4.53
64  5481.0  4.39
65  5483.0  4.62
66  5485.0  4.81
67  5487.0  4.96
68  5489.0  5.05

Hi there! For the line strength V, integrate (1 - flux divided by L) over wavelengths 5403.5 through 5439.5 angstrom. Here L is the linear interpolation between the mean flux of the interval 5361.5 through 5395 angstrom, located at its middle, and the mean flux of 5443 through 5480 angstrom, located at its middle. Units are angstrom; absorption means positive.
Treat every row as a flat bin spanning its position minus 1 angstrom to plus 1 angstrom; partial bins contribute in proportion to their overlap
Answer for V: 0.6 angstrom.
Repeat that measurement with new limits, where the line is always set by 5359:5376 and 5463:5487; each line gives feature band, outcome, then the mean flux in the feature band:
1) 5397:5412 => 2.13 angstrom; 4.1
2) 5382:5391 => 0.24 angstrom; 4.68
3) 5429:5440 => 0.10 angstrom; 4.69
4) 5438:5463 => 1.27 angstrom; 4.47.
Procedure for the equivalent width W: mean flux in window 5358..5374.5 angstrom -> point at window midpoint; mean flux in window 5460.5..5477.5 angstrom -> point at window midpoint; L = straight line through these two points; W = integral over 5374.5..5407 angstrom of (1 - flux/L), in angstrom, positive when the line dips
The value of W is 2.4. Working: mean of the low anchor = 4.88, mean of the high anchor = 4.69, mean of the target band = 4.47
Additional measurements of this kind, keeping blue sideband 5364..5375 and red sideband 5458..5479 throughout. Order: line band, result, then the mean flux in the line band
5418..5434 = -0.9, 4.94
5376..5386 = 0.2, 4.61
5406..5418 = 1.2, 4.22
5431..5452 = 0.7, 4.52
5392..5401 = 0.6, 4.36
